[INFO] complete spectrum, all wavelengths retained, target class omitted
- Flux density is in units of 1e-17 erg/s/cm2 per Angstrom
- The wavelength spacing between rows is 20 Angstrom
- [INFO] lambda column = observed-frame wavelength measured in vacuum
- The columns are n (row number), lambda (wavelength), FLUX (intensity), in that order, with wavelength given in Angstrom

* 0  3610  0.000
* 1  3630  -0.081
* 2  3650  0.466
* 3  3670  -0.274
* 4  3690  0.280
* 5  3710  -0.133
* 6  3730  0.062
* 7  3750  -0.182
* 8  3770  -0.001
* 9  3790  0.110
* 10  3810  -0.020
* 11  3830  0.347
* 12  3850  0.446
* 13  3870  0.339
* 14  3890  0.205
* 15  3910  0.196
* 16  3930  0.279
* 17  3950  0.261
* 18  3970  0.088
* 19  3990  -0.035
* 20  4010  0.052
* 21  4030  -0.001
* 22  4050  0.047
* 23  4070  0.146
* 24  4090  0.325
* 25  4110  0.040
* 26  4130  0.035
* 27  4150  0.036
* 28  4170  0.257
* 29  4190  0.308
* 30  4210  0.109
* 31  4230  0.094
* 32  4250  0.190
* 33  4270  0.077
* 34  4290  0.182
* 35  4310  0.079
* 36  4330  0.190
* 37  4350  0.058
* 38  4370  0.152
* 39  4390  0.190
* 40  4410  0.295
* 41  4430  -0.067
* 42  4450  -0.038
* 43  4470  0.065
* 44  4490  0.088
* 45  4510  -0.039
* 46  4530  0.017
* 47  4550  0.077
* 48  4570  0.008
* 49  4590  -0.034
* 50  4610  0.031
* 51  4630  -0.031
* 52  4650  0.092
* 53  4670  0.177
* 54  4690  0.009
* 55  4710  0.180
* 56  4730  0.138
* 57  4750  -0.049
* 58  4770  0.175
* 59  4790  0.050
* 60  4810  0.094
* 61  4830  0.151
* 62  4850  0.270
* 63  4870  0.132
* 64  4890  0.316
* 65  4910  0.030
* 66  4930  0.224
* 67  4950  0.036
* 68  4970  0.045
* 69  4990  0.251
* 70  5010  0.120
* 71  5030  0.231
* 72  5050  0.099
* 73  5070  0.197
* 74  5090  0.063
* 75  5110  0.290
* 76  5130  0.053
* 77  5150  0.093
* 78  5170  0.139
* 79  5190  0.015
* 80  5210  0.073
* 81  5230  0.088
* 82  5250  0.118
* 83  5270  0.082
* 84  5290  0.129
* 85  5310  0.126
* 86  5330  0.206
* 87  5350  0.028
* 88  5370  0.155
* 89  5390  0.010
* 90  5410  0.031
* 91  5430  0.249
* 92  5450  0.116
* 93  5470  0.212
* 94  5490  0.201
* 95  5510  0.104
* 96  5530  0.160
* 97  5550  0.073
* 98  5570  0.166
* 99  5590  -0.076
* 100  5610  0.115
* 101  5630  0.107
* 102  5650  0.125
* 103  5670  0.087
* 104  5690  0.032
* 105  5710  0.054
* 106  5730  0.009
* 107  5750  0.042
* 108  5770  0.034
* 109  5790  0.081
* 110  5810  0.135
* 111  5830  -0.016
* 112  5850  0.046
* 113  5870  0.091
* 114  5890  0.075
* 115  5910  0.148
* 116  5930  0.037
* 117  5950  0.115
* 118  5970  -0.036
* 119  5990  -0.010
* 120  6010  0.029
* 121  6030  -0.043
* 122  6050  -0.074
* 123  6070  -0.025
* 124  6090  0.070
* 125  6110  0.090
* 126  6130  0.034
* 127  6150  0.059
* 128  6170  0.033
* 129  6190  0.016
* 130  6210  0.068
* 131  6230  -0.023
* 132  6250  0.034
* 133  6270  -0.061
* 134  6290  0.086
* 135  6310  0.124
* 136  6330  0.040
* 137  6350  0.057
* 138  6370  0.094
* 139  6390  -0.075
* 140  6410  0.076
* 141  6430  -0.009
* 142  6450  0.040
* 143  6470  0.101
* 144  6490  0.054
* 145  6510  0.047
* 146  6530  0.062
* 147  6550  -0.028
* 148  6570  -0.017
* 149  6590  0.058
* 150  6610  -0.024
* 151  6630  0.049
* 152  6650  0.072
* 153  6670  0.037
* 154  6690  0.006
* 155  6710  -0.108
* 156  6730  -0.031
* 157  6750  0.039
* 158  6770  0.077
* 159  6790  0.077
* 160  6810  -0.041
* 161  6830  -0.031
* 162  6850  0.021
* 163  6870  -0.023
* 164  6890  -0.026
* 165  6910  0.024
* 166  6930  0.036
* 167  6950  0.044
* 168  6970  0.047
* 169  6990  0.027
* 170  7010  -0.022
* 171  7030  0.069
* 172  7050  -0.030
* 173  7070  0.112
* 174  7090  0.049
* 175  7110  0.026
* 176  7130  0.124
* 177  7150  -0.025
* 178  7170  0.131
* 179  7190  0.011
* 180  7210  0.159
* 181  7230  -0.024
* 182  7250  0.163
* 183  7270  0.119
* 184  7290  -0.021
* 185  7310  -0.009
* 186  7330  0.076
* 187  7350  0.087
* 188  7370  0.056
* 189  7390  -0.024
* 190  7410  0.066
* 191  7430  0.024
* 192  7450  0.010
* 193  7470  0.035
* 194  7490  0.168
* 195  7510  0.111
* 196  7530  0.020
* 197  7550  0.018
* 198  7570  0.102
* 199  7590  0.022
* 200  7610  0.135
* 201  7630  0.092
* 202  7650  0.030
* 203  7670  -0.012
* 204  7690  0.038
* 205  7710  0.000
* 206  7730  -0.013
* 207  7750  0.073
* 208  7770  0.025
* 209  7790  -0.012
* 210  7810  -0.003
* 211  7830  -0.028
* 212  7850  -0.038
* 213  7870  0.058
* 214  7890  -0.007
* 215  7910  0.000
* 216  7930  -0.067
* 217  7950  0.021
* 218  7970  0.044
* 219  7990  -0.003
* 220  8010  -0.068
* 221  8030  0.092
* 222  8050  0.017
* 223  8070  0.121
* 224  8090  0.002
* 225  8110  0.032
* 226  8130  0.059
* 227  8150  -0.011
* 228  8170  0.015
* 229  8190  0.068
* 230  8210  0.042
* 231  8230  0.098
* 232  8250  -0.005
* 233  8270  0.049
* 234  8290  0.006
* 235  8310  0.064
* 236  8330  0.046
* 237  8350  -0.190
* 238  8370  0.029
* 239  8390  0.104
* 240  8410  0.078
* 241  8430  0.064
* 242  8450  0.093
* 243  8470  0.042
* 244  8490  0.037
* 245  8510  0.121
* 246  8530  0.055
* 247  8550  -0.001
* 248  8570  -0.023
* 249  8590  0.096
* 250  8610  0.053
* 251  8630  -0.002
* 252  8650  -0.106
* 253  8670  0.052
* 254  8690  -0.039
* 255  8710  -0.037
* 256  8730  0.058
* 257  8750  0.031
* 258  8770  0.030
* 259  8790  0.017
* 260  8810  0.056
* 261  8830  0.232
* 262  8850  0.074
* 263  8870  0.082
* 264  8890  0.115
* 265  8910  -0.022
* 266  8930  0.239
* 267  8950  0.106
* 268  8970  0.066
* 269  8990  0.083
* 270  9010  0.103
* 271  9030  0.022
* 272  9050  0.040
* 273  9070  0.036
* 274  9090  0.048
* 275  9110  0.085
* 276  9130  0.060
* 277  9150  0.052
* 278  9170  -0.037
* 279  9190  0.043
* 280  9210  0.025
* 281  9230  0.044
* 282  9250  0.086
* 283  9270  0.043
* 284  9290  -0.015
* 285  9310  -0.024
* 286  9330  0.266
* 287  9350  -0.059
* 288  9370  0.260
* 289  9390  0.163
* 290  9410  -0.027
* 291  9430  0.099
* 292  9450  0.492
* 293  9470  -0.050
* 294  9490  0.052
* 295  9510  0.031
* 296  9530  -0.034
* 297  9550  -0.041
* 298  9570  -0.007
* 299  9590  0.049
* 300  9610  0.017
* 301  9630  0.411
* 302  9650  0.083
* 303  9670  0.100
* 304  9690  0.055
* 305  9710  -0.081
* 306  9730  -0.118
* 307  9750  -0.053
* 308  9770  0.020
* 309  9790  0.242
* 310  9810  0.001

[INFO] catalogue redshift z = 1.58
